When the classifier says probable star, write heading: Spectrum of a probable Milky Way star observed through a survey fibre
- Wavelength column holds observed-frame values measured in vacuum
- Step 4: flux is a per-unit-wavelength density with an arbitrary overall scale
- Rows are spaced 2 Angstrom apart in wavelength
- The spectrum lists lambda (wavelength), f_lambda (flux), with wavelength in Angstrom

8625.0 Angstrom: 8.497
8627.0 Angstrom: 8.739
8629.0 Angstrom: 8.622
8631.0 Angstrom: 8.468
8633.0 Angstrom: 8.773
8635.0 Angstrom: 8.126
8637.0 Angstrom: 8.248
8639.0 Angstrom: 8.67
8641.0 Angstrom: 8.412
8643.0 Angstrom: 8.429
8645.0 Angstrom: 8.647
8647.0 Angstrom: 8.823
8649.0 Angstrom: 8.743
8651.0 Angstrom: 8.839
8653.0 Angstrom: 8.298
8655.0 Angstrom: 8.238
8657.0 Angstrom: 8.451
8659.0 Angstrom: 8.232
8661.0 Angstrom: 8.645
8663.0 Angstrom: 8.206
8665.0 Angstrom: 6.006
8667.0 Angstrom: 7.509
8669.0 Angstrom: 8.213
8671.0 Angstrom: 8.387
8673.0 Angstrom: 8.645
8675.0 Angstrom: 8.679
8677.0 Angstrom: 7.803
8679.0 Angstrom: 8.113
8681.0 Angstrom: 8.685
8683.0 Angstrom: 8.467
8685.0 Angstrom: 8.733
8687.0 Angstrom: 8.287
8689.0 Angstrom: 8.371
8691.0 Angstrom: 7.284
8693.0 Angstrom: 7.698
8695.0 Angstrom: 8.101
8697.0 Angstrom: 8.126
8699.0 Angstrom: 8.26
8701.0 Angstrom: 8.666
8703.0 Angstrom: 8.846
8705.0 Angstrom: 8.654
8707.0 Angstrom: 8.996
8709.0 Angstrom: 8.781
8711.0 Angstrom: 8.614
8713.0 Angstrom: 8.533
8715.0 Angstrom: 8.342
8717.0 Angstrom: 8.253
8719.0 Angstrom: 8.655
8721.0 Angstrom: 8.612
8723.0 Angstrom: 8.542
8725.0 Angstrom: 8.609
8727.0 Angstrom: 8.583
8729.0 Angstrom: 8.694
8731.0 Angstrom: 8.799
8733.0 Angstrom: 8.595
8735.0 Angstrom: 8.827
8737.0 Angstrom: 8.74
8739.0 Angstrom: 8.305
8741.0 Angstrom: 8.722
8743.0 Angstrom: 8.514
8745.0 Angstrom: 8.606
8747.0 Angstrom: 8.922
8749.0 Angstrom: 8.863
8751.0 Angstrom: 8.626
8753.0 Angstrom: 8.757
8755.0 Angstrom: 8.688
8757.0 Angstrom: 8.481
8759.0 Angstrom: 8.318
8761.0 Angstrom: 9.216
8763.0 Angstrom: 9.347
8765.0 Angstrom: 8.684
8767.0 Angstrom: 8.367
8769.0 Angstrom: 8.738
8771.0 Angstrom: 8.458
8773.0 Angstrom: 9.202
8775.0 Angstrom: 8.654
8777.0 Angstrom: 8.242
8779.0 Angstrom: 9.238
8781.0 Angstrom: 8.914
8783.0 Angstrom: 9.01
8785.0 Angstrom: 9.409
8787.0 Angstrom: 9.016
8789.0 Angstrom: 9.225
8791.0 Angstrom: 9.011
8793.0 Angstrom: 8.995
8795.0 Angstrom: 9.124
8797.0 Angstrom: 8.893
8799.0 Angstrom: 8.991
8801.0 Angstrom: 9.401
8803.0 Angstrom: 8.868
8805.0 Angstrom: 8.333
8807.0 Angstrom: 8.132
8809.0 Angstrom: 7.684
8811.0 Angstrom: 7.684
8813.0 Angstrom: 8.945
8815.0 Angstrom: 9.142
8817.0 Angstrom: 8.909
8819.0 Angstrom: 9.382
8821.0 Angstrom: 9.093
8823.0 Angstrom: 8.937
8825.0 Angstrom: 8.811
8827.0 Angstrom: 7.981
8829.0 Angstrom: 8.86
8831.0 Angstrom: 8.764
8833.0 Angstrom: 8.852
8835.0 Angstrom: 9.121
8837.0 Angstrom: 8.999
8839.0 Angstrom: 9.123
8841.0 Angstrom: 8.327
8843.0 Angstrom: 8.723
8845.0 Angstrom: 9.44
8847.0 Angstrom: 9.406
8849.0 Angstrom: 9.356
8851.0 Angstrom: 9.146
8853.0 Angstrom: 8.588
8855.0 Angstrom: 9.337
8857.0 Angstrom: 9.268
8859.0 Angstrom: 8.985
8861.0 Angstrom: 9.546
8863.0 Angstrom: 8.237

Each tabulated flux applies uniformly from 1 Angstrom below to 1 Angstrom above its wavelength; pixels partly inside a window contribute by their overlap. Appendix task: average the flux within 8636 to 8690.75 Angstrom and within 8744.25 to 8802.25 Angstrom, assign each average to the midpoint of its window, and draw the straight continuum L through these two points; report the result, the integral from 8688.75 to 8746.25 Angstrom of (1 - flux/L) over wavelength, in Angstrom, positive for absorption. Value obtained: 0.6 Angstrom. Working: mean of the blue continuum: 8.31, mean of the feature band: 8.5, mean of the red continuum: 8.88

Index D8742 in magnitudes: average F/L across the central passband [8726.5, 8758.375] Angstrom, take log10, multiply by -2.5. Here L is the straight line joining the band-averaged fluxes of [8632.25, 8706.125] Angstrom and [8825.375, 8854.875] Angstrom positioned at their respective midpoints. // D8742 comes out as -0.013 mag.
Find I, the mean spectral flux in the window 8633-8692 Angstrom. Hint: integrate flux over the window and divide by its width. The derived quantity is 8.29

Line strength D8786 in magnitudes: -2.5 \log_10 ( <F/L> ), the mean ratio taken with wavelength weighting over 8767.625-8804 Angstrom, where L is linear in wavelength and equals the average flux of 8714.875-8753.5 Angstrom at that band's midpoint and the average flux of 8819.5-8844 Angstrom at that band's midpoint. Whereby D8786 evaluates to -0.03 mag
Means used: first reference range 8.63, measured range 8.96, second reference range 8.81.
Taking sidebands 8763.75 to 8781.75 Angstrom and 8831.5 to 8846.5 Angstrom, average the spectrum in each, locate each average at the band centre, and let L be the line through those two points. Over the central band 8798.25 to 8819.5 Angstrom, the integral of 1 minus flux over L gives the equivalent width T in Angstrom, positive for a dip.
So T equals 0.5 Angstrom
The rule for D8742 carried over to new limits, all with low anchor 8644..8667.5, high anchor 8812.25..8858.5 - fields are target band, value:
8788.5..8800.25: -0.03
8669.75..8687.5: -0.01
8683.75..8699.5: 0.04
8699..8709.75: -0.04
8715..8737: -0.01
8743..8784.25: -0.01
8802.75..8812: 0.10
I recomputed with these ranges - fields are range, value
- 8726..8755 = 8.68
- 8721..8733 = 8.64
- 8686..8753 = 8.52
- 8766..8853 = 8.86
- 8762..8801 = 8.93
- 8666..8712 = 8.34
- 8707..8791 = 8.73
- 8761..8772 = 8.76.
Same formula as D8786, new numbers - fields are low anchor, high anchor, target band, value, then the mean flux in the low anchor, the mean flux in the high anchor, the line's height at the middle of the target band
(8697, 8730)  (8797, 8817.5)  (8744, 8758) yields -0.01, 8.59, 8.62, 8.6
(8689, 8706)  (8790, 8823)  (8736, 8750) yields -0.03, 8.21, 8.79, 8.46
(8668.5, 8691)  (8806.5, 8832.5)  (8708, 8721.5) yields -0.01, 8.35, 8.65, 8.43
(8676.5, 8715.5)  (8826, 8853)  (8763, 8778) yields 0.00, 8.38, 8.92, 8.66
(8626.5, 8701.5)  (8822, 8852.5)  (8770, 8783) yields -0.01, 8.3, 8.92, 8.7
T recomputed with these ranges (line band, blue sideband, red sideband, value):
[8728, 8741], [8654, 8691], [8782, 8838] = -0.3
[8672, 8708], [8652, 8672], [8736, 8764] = -0.5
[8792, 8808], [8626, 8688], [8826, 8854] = -0.1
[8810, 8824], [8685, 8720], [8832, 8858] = 0.1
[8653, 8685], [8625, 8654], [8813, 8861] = 1.7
